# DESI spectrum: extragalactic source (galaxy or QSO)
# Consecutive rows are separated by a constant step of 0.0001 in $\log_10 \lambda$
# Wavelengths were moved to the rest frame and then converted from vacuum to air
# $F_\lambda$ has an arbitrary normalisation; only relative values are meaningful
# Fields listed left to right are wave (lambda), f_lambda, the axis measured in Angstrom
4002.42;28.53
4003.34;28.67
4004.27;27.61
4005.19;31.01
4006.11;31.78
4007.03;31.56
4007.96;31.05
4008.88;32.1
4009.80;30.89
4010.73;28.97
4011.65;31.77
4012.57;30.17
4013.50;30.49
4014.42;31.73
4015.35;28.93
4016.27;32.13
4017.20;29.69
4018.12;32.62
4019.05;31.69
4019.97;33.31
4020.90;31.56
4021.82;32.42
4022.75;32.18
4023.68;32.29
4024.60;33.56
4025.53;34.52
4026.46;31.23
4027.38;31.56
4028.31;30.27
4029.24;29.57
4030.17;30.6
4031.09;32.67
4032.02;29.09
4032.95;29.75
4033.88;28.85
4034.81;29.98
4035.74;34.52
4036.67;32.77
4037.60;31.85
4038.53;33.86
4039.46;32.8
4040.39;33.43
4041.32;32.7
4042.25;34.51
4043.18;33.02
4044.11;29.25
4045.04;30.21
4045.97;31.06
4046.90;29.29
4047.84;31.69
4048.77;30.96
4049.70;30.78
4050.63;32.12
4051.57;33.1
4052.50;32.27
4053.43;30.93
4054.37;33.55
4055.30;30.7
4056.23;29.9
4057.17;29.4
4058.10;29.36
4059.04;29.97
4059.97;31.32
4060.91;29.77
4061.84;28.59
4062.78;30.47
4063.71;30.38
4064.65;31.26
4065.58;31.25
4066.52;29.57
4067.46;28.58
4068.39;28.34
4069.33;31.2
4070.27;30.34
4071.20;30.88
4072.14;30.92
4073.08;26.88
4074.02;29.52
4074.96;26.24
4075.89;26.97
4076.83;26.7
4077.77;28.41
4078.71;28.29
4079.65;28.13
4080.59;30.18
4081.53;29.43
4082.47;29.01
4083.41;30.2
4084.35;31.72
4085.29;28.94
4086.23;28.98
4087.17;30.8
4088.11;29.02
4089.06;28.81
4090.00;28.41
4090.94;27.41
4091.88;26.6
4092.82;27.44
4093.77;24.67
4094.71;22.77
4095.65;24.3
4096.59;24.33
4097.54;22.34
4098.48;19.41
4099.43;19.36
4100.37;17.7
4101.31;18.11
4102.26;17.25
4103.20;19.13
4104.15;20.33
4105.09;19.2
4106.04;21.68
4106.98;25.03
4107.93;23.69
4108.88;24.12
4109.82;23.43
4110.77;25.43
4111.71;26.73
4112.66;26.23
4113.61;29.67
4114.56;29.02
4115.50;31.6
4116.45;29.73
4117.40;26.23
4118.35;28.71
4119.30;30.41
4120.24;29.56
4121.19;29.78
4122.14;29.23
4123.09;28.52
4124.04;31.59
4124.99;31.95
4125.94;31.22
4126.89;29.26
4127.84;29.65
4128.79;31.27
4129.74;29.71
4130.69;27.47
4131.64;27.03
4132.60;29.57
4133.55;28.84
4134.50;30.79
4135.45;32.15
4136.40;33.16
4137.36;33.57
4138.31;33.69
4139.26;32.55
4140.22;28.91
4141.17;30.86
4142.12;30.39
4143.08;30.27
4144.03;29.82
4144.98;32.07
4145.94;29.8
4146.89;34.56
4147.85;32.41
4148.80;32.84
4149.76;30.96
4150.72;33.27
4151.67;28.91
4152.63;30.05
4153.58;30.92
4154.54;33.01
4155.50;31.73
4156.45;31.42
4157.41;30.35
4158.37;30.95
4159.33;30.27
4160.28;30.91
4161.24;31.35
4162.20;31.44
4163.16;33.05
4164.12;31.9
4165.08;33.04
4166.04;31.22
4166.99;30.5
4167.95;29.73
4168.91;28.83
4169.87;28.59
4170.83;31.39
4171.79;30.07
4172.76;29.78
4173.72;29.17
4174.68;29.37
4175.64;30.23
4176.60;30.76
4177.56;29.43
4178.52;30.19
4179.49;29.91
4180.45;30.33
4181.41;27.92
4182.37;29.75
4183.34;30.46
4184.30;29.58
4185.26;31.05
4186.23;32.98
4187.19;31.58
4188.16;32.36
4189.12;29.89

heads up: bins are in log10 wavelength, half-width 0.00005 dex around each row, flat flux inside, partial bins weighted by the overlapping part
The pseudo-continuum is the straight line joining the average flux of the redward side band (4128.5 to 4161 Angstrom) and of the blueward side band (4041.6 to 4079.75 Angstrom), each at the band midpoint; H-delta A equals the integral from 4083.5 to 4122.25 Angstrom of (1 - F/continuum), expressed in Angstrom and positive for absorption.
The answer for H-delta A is 6.4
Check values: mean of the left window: 30.2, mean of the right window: 31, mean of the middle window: 25.6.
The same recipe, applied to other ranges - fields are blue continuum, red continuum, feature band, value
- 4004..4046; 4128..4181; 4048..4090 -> 1.9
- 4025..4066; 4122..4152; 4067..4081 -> 1.1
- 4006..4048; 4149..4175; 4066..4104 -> 5.6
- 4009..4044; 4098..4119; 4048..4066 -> -1.3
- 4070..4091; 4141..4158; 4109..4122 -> 0.9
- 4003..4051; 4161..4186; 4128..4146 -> 0.0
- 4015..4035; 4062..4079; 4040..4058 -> -0.7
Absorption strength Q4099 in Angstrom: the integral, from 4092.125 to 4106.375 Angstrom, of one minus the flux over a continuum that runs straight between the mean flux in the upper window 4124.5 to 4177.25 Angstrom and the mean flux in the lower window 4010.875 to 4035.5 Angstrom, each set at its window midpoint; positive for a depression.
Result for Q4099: 4.5 Angstrom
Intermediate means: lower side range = 31.3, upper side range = 30.9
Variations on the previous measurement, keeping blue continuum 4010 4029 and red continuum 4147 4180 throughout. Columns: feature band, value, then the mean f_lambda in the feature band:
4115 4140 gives 0.6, 30.3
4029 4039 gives 0.1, 31.3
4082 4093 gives 0.8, 29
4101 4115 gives 3.5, 23.3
